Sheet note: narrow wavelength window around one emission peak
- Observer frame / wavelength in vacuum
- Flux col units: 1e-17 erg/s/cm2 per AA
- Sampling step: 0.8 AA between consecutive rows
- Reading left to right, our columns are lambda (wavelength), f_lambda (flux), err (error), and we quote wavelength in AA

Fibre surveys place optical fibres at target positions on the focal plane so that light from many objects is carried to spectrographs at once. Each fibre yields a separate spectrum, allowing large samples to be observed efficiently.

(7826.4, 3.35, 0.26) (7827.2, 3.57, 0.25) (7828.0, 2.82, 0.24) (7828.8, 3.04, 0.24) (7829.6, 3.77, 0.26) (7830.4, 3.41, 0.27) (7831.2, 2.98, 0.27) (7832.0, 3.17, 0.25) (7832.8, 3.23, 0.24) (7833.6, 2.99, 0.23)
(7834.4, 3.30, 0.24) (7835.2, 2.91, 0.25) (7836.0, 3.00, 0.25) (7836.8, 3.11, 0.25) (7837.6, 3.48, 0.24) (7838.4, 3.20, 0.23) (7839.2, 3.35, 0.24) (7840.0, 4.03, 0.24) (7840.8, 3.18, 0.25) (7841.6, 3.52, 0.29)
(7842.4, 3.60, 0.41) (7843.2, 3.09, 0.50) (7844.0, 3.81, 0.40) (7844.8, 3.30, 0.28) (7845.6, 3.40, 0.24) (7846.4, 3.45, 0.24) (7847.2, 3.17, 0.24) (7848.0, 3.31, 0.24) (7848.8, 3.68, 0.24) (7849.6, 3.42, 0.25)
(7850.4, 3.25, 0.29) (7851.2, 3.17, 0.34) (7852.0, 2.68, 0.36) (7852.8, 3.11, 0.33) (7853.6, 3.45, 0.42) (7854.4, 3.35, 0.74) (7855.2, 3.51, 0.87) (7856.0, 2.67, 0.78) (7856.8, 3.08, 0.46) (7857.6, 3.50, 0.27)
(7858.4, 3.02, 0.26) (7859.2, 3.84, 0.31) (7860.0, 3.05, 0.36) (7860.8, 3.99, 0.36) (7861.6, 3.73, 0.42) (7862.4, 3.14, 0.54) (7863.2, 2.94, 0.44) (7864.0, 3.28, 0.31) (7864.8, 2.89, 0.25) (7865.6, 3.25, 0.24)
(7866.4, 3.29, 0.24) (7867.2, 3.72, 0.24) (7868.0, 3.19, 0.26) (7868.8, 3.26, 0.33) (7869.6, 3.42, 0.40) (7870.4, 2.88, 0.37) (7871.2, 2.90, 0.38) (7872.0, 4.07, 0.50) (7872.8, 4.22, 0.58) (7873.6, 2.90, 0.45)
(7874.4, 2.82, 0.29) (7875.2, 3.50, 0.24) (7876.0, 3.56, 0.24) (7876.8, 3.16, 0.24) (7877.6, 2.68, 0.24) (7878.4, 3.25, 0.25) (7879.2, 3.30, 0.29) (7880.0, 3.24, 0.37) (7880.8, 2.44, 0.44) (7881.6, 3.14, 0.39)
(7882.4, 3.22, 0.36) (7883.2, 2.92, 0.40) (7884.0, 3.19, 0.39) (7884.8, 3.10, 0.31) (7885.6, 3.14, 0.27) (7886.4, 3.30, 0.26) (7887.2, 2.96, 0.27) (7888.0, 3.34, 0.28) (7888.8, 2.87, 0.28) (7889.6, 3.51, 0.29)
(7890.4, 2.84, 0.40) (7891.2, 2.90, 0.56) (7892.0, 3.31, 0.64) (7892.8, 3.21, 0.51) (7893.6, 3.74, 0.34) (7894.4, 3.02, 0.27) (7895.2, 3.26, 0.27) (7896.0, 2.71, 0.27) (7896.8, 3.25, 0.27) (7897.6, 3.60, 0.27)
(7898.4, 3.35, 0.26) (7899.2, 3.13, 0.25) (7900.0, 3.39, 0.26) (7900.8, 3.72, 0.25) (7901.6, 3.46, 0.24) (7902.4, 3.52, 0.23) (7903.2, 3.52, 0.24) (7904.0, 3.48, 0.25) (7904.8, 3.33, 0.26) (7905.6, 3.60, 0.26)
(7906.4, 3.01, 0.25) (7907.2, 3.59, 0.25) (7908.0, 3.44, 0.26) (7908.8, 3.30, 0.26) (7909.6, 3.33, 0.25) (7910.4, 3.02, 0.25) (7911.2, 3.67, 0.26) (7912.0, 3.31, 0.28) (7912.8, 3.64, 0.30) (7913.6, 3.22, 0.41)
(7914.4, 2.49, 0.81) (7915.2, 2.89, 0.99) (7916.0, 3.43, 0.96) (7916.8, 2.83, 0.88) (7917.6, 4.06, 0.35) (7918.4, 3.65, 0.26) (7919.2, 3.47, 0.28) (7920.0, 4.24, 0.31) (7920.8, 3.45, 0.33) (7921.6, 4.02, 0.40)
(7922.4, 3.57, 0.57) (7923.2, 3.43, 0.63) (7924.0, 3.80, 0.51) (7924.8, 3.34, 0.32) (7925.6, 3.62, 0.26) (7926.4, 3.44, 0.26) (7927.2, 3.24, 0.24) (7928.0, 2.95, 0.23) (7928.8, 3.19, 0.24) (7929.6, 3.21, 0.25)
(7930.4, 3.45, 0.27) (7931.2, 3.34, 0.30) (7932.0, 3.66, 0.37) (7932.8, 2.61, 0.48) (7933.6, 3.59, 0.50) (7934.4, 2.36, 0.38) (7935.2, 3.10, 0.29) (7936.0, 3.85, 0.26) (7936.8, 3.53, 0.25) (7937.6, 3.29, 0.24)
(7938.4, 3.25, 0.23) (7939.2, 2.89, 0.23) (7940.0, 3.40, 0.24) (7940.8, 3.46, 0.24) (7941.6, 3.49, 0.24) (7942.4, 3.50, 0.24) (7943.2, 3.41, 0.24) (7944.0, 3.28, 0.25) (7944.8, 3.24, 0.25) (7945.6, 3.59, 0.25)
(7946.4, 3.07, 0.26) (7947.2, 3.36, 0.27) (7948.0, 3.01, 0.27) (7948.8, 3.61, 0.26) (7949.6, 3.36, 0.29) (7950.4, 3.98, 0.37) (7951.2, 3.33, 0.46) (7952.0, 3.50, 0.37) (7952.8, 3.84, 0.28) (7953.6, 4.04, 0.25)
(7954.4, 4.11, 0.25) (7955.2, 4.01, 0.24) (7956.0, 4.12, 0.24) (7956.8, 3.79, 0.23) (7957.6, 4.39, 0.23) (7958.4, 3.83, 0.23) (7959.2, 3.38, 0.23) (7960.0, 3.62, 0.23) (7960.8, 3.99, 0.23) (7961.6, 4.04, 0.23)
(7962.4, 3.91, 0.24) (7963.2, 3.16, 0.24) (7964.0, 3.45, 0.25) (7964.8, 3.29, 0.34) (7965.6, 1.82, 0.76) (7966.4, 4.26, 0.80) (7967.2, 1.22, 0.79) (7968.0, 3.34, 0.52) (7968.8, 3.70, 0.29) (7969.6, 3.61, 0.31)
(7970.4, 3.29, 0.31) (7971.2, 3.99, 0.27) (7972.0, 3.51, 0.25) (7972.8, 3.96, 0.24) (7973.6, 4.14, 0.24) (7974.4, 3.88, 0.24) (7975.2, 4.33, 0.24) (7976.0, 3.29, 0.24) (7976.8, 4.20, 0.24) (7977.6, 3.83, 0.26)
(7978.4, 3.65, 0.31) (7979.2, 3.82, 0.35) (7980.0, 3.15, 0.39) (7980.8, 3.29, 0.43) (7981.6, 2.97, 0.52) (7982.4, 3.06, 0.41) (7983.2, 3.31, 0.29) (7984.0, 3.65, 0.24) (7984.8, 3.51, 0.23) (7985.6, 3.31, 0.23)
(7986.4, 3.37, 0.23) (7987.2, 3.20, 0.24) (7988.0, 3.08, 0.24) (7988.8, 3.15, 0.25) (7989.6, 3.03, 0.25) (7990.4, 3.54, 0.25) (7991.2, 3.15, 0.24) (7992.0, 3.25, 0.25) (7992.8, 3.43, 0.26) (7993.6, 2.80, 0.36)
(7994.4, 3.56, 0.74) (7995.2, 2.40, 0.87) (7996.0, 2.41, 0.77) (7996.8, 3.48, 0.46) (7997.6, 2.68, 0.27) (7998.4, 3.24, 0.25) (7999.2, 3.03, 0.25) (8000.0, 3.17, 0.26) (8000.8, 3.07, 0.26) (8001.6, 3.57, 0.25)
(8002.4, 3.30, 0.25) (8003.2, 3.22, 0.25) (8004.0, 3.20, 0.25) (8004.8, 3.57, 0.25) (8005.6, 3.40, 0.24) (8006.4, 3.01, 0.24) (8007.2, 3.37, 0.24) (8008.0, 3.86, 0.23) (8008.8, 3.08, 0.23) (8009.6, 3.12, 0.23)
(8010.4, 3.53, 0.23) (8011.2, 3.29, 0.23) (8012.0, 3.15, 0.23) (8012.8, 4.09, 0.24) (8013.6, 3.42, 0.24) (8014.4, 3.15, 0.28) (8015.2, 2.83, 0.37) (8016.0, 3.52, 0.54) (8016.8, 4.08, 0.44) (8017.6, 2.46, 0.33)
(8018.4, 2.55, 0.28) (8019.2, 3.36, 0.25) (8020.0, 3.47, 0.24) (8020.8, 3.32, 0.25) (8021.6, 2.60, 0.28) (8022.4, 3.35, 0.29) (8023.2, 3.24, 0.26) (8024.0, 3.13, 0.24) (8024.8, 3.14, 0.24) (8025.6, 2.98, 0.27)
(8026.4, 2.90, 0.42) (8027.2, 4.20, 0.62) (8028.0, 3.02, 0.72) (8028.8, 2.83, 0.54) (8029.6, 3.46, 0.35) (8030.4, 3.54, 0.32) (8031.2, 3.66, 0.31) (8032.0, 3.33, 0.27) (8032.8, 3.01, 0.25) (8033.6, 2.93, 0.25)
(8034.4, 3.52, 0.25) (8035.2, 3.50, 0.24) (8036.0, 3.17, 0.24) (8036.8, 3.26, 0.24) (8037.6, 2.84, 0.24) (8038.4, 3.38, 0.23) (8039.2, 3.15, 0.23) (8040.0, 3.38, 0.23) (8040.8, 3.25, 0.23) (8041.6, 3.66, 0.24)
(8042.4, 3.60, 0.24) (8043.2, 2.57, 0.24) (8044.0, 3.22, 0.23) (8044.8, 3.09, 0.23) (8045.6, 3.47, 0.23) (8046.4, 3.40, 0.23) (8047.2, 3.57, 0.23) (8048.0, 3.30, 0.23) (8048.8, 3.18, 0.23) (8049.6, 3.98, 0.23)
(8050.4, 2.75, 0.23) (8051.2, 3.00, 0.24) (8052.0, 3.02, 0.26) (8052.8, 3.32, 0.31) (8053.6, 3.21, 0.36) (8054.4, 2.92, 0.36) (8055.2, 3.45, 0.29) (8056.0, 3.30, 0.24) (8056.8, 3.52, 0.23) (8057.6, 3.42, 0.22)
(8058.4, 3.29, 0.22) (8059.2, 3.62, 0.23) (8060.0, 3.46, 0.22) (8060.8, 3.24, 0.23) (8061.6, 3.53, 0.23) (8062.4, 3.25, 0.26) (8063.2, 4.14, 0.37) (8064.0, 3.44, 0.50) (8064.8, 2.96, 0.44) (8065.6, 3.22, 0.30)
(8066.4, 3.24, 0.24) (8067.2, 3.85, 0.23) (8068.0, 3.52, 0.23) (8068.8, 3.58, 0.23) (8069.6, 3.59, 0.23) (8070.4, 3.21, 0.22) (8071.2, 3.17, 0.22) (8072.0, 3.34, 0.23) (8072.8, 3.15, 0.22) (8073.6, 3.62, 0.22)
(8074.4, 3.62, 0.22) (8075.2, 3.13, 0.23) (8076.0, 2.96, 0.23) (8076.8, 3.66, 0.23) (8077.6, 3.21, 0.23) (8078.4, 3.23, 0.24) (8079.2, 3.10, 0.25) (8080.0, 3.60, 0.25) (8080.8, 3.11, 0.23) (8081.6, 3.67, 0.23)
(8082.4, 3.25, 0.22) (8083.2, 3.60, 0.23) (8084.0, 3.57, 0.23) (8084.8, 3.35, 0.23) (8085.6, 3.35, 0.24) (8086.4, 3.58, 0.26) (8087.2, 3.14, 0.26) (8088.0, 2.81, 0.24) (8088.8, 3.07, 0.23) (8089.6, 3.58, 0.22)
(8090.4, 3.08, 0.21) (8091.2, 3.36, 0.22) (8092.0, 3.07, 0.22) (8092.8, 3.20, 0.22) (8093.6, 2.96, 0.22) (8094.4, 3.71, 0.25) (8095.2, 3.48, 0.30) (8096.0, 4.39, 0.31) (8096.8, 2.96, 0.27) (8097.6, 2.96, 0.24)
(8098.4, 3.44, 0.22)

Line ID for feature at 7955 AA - [S II] 6716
